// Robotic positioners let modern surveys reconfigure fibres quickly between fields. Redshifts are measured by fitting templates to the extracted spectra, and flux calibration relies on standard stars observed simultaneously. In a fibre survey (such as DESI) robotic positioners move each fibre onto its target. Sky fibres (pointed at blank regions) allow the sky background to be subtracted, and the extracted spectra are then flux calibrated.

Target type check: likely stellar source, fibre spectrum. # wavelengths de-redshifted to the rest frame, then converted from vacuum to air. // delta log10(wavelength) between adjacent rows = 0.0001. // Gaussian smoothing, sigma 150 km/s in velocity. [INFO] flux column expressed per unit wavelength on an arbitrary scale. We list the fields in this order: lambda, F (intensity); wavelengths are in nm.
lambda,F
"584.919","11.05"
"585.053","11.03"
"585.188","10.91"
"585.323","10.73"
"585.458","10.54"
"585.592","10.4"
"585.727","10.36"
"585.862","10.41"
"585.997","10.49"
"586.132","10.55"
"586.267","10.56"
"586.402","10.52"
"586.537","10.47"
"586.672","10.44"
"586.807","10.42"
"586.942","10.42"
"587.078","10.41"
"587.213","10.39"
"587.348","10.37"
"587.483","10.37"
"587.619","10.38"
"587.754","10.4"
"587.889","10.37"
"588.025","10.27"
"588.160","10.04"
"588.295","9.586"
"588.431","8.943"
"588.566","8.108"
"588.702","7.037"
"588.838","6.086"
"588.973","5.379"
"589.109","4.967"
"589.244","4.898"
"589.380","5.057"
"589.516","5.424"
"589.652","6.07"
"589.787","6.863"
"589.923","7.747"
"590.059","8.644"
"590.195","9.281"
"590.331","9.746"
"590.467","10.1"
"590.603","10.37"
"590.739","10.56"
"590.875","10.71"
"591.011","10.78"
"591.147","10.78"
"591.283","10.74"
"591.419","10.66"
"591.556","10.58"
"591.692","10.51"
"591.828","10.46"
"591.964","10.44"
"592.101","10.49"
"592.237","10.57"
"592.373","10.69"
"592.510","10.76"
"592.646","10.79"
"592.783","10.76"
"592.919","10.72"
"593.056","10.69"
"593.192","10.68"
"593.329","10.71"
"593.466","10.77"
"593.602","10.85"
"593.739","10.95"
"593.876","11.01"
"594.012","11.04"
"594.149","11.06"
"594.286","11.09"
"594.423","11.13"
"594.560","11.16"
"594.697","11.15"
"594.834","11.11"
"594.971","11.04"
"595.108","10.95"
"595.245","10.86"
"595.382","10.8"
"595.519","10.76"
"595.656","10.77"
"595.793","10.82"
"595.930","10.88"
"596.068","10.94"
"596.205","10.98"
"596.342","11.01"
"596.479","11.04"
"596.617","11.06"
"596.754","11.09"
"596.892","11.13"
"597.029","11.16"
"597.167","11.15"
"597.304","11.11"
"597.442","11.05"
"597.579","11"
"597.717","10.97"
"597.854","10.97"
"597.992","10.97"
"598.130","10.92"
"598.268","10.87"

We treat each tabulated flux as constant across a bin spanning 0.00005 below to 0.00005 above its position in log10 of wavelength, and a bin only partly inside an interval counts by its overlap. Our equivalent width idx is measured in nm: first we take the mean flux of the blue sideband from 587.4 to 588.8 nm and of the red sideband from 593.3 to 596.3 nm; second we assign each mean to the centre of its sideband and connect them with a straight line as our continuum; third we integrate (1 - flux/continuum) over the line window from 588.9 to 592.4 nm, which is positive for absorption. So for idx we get 0.40 nm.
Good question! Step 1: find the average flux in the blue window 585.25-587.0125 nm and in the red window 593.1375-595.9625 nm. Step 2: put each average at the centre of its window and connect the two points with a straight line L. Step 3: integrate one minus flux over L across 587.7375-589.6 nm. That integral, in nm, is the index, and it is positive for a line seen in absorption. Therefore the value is 0.54 nm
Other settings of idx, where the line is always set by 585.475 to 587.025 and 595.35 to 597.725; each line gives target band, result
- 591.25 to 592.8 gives 0.02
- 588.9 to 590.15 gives 0.52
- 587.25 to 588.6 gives 0.08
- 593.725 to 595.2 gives -0.02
